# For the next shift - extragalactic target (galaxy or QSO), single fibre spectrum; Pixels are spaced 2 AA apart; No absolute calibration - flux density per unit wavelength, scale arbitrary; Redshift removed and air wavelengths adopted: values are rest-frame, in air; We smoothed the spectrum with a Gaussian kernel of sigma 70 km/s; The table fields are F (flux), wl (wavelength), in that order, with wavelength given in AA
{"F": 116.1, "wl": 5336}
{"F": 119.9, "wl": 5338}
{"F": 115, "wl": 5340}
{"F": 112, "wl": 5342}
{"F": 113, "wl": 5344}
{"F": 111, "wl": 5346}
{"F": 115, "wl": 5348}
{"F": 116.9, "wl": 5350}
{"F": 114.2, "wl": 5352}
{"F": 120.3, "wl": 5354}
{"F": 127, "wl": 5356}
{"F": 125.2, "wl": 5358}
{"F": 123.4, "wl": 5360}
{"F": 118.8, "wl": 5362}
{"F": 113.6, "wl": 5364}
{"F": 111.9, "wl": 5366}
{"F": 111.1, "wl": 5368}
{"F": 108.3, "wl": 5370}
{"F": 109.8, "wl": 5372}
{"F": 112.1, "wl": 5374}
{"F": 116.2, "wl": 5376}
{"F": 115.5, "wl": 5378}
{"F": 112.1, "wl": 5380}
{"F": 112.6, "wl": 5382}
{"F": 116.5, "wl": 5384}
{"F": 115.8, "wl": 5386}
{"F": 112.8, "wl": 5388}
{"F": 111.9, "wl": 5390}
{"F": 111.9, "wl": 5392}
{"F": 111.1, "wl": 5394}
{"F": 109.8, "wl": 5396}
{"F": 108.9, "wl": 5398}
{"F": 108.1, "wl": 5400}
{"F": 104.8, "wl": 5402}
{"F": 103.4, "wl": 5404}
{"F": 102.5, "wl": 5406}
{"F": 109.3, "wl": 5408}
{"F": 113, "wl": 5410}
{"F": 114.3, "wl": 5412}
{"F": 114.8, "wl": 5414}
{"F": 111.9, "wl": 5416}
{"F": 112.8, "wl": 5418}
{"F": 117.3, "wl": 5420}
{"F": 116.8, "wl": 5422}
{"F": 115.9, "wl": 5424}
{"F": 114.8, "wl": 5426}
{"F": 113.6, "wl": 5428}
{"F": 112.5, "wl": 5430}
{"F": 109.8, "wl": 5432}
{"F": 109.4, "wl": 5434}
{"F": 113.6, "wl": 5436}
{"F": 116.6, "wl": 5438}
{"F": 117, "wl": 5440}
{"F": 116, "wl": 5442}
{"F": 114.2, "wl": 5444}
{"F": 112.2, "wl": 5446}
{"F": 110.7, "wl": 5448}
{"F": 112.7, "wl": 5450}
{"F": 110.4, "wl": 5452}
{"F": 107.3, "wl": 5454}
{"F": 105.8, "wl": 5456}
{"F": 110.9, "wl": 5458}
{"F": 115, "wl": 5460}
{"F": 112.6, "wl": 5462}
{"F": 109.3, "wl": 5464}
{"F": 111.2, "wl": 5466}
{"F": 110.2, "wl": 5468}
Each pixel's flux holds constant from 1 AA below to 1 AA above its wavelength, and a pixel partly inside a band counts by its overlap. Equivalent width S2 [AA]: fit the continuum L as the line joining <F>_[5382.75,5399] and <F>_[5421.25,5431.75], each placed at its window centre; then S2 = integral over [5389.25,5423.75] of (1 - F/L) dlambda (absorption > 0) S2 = 0.7 AA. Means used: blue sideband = 112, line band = 111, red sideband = 114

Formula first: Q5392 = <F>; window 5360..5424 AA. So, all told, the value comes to 112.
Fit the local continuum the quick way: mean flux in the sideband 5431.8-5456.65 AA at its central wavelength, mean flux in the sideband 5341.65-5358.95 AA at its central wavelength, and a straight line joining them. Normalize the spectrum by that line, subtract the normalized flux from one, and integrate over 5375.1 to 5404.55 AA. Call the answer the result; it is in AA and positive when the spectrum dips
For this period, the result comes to 0.9 AA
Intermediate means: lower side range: 117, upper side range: 112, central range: 112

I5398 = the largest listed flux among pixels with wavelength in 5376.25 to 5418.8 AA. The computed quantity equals 116.5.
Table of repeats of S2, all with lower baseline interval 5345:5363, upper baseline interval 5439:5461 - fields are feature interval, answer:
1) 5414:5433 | 0.00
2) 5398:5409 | 0.91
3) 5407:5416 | 0.16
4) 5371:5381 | 0.37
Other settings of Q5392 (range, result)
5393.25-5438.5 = 111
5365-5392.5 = 113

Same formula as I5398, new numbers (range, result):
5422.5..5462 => 117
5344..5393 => 127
